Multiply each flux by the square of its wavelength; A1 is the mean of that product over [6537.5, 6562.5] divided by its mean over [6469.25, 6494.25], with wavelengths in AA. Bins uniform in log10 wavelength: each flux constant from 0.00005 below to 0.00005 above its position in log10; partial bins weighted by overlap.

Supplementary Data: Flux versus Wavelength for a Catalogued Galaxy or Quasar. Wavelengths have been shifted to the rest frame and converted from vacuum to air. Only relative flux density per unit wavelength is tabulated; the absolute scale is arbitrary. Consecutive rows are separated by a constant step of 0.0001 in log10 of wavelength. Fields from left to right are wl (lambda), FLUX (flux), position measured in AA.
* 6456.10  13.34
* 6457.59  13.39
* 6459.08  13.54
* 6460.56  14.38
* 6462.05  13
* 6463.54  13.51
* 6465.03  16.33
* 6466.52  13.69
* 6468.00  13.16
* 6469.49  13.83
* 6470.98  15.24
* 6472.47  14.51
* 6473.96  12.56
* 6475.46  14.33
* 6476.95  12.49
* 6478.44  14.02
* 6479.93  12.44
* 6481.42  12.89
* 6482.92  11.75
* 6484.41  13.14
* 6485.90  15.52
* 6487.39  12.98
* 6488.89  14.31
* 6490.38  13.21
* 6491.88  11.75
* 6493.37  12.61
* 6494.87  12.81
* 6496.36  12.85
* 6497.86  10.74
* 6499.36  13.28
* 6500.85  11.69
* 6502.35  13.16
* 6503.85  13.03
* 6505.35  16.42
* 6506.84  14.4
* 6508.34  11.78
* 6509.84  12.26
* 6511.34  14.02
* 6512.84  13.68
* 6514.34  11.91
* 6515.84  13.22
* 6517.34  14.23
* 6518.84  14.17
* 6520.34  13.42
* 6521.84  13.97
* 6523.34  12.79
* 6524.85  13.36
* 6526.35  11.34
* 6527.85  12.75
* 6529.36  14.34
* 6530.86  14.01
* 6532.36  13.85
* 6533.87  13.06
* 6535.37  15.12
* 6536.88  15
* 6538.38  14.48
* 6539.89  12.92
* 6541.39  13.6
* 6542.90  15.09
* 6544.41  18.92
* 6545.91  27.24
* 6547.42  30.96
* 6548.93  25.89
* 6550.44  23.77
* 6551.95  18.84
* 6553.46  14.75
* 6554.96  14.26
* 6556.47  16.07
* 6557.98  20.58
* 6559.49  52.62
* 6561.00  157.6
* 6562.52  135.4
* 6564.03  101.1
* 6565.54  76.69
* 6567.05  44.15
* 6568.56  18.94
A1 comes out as 2.52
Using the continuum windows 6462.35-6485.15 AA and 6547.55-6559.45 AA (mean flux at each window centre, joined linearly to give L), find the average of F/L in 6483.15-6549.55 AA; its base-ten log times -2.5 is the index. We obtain 0.24 mag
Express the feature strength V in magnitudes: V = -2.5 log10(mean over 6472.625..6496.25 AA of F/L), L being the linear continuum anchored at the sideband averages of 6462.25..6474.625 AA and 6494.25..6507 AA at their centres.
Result 0.04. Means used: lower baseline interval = 14.1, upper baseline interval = 13.1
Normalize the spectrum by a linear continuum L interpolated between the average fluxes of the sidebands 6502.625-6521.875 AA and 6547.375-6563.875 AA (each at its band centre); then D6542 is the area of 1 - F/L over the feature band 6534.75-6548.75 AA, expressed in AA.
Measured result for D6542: 7.2 AA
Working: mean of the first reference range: 13.6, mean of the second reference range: 49.1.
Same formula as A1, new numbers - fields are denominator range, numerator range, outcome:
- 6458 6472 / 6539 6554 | 1.47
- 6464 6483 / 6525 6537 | 1.01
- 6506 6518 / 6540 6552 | 1.64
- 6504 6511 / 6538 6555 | 1.45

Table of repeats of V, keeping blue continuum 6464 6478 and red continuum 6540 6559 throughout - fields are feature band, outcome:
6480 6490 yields 0.13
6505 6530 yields 0.30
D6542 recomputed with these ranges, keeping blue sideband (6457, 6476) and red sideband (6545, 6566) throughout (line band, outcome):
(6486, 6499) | 6.2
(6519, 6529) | 6.5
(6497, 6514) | 9.6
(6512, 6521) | 5.5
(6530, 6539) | 5.9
